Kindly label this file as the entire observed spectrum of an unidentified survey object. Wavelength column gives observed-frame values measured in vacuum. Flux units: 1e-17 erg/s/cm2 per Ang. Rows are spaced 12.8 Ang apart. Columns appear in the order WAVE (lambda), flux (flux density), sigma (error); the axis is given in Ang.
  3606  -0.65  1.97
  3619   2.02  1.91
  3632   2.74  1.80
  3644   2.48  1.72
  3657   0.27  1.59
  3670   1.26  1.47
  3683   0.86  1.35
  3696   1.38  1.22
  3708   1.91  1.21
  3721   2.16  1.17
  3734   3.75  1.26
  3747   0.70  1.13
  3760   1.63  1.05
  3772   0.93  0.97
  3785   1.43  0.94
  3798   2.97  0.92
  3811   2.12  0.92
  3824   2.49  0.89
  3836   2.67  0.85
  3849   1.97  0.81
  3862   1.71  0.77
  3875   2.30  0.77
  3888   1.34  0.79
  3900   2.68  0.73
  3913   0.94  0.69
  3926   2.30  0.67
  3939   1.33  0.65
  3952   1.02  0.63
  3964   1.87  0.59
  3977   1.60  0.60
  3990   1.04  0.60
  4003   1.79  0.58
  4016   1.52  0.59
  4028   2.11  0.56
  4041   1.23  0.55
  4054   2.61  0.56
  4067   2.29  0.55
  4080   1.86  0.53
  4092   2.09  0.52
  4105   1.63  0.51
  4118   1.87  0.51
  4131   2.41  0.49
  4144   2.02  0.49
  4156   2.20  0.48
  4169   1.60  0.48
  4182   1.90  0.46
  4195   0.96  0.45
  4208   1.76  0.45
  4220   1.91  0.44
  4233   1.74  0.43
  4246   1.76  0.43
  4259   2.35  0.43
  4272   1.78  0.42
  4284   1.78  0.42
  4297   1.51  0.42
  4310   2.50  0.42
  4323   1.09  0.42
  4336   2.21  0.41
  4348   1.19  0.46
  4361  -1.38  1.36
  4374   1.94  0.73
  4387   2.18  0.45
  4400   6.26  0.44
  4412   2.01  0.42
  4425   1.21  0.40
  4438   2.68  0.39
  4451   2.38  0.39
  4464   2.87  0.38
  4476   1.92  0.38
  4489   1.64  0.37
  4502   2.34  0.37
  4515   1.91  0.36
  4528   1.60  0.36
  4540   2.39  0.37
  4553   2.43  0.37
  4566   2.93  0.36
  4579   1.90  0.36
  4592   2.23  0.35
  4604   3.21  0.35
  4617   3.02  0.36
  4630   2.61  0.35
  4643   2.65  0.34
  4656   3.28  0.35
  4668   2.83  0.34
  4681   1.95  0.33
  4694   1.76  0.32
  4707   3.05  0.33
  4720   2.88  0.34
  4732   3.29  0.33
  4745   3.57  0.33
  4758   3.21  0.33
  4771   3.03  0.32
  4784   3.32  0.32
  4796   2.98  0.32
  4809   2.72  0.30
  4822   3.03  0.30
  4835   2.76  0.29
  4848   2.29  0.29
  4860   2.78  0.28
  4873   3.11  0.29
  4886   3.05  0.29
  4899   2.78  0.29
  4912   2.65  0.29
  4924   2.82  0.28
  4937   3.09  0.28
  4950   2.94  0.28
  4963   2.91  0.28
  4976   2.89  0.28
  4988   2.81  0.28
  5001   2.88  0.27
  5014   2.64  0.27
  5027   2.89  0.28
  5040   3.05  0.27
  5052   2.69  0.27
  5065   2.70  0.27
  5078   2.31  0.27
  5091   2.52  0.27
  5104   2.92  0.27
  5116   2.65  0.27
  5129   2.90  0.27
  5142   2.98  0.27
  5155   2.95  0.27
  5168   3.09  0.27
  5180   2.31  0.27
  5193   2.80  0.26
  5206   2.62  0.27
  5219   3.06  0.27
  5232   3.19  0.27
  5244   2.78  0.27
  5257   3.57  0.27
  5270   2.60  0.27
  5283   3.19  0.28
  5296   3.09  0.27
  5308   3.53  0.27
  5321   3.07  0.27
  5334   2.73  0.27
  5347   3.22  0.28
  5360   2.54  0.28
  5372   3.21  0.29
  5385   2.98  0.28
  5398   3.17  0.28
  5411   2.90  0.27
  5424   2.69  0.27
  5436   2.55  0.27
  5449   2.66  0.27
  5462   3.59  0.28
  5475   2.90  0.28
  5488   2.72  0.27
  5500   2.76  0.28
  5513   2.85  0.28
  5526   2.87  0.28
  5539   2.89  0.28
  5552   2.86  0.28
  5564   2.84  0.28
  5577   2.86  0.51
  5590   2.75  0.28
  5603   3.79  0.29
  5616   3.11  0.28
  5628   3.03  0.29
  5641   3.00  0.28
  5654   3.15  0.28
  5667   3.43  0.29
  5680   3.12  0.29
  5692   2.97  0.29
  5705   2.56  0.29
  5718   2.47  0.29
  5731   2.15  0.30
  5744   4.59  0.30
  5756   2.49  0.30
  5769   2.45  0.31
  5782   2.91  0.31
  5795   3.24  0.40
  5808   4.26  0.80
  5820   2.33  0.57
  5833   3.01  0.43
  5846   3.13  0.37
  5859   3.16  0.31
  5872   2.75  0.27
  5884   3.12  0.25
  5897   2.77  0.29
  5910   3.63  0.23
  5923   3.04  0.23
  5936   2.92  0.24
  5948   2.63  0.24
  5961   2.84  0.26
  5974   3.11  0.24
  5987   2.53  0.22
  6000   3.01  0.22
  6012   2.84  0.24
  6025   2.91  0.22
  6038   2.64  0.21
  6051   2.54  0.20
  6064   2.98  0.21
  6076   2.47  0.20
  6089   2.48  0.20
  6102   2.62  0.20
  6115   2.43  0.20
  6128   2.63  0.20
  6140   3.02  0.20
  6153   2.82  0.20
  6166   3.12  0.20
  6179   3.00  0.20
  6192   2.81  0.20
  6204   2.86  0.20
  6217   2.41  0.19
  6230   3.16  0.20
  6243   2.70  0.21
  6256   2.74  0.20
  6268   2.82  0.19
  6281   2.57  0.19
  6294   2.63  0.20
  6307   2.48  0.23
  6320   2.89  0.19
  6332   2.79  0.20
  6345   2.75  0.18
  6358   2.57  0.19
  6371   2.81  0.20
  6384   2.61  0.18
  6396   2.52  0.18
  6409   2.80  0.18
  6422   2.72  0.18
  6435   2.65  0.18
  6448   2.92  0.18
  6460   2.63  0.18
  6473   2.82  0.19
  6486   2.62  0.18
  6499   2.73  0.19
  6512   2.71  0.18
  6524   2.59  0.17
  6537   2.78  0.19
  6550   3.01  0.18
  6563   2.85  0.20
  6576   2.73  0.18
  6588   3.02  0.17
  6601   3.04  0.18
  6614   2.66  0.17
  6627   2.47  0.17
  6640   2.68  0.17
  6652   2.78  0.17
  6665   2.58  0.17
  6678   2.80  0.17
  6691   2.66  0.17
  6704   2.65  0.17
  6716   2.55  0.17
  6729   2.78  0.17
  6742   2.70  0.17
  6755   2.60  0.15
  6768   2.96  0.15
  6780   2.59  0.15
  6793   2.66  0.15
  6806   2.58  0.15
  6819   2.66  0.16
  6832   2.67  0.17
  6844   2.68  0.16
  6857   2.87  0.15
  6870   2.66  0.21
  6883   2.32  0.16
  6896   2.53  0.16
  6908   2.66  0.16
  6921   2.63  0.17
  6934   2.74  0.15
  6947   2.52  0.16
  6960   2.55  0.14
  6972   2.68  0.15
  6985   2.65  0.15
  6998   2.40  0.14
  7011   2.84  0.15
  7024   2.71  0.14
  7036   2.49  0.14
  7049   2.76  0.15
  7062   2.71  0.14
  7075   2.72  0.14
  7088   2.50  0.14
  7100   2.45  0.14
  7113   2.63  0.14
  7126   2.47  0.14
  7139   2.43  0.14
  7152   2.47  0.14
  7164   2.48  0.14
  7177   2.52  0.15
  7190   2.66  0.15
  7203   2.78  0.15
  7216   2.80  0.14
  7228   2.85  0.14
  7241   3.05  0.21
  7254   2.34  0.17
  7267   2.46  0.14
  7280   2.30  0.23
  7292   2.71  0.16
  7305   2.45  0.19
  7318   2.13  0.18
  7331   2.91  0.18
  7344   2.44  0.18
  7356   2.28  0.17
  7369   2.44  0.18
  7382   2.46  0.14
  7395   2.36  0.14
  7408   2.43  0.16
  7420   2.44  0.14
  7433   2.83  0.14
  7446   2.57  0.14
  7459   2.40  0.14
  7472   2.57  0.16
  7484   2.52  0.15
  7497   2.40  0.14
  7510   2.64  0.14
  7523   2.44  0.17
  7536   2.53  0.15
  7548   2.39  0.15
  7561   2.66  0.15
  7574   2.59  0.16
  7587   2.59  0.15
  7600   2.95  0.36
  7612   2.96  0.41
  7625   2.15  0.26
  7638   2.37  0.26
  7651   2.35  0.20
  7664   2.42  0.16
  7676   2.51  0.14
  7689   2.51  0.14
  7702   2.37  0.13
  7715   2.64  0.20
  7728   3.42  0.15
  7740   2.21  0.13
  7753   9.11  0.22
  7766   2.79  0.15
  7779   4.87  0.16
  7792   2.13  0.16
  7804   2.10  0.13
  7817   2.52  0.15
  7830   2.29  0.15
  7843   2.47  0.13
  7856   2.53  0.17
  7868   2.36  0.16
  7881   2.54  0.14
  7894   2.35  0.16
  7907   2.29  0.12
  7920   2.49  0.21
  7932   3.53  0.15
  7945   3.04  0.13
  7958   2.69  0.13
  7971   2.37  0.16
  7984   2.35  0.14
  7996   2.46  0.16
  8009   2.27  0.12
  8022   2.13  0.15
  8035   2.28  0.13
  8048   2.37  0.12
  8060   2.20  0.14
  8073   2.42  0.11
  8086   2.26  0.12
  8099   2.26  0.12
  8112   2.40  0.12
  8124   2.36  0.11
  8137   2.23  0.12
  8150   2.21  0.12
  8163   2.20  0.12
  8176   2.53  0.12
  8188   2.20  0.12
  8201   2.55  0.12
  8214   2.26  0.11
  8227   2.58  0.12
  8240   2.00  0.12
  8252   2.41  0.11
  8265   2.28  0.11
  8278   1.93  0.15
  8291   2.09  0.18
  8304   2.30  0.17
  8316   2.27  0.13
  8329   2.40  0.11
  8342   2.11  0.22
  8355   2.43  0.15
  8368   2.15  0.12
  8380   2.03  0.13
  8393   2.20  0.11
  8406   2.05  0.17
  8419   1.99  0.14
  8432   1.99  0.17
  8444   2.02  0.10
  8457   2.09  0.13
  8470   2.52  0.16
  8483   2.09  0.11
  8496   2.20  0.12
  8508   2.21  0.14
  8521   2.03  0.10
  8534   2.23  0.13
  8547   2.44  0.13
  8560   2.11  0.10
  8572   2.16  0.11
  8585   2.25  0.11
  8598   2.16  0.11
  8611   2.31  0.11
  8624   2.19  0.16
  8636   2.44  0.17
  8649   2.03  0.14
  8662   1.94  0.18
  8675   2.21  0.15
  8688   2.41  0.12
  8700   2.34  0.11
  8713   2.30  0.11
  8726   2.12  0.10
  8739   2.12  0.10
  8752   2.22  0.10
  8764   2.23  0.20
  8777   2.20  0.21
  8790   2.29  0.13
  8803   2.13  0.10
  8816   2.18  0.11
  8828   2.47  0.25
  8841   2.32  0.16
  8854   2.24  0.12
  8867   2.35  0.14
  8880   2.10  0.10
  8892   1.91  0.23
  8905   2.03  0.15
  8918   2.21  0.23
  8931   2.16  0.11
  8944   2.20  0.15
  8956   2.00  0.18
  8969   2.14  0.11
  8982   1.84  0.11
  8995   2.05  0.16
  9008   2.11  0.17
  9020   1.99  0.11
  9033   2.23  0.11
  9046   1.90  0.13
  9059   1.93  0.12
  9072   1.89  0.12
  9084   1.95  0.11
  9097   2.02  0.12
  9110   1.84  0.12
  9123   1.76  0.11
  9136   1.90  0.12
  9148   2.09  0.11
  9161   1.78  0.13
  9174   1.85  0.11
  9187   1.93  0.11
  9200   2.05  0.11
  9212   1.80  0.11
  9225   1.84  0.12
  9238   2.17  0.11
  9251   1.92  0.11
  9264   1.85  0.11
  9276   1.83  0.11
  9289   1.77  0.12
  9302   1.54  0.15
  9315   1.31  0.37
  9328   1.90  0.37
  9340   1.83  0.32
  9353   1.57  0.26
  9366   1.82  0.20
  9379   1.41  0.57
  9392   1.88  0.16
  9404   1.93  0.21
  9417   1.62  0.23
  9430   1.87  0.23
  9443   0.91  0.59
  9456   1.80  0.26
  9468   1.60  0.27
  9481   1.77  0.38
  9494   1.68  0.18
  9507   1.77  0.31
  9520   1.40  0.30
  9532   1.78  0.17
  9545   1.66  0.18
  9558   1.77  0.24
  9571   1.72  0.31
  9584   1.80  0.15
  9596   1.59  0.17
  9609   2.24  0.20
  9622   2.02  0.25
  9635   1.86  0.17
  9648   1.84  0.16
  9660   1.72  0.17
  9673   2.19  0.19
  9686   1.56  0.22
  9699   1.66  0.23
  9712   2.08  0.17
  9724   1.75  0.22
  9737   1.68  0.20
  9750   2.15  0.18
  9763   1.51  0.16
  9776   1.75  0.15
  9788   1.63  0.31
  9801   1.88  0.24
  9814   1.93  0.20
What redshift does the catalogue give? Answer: 0.180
